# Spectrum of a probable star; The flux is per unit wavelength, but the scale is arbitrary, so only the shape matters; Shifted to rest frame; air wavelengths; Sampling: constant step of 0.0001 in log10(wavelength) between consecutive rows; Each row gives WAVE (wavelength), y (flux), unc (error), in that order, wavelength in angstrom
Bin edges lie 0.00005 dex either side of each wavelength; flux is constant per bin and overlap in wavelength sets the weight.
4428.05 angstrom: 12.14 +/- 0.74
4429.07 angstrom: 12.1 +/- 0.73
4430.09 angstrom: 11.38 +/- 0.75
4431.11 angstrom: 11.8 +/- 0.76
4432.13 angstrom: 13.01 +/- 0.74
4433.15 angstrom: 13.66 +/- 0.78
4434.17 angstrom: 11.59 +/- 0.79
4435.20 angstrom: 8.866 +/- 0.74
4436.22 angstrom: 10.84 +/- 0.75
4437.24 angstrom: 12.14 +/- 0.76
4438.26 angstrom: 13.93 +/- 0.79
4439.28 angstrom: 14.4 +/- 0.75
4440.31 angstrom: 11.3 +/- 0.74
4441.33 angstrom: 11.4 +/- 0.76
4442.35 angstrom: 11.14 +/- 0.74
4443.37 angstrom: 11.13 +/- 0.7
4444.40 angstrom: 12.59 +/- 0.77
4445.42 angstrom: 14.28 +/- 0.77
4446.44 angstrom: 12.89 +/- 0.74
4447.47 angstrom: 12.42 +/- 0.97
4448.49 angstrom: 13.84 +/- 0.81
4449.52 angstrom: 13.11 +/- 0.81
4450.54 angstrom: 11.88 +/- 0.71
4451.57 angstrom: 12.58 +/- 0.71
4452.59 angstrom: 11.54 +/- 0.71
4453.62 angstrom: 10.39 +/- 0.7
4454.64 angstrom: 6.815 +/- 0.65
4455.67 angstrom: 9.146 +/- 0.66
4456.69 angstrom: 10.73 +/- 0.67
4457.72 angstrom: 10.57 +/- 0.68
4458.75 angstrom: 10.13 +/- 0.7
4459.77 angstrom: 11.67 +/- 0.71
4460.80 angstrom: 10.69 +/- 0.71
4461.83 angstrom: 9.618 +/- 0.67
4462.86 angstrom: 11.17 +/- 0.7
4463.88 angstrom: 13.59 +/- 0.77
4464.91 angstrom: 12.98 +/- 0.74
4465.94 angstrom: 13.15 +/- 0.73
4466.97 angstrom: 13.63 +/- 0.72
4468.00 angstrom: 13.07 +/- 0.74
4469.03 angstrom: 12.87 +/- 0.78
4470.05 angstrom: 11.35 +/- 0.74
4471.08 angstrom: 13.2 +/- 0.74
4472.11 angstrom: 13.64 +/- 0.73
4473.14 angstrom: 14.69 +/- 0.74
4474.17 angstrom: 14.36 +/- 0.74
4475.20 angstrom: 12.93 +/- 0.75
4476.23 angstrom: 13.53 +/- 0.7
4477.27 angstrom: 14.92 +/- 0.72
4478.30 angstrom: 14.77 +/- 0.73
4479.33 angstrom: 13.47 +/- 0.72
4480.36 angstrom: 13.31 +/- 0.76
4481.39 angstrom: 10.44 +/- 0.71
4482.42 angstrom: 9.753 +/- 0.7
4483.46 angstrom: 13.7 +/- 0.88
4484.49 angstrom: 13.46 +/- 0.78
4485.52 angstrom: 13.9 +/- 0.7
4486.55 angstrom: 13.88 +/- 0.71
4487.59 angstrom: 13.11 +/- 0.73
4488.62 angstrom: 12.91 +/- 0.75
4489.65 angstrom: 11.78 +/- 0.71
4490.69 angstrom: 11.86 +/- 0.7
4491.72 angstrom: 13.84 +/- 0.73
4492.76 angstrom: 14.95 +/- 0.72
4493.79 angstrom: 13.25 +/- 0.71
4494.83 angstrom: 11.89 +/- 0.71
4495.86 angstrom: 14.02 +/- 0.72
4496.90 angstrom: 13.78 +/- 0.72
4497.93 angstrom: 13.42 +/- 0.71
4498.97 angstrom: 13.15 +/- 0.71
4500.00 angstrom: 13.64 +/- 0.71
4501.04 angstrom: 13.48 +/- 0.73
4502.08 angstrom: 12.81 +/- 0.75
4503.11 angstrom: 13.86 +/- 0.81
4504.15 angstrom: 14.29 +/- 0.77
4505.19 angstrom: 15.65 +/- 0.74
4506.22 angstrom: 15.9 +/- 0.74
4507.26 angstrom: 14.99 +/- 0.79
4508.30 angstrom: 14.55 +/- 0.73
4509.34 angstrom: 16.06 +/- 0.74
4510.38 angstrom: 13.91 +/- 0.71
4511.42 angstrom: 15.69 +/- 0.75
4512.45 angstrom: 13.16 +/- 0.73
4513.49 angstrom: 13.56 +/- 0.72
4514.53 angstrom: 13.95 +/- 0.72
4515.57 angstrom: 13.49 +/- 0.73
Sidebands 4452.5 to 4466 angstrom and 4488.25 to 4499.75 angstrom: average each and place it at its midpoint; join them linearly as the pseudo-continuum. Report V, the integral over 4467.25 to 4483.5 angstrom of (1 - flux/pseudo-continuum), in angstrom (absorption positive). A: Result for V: -1.7 angstrom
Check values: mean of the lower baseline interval 10.8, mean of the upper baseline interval 13.2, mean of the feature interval 13.1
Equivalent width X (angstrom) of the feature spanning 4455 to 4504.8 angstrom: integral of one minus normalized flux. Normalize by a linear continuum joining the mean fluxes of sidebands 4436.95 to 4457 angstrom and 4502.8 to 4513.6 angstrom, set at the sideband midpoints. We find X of 2.4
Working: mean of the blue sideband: 11.9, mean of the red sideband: 14.8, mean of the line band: 12.8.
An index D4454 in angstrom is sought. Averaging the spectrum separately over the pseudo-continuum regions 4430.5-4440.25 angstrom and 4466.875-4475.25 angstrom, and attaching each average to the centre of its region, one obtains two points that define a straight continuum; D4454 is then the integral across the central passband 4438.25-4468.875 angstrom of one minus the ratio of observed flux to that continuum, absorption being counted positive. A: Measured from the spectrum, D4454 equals 2.2 angstrom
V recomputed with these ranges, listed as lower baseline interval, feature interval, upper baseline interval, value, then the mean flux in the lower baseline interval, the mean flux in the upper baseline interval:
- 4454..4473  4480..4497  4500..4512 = 0.60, 11.6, 14.6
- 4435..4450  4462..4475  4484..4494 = -0.16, 12.4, 13.3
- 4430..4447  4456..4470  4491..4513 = 1.22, 12.2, 14.1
